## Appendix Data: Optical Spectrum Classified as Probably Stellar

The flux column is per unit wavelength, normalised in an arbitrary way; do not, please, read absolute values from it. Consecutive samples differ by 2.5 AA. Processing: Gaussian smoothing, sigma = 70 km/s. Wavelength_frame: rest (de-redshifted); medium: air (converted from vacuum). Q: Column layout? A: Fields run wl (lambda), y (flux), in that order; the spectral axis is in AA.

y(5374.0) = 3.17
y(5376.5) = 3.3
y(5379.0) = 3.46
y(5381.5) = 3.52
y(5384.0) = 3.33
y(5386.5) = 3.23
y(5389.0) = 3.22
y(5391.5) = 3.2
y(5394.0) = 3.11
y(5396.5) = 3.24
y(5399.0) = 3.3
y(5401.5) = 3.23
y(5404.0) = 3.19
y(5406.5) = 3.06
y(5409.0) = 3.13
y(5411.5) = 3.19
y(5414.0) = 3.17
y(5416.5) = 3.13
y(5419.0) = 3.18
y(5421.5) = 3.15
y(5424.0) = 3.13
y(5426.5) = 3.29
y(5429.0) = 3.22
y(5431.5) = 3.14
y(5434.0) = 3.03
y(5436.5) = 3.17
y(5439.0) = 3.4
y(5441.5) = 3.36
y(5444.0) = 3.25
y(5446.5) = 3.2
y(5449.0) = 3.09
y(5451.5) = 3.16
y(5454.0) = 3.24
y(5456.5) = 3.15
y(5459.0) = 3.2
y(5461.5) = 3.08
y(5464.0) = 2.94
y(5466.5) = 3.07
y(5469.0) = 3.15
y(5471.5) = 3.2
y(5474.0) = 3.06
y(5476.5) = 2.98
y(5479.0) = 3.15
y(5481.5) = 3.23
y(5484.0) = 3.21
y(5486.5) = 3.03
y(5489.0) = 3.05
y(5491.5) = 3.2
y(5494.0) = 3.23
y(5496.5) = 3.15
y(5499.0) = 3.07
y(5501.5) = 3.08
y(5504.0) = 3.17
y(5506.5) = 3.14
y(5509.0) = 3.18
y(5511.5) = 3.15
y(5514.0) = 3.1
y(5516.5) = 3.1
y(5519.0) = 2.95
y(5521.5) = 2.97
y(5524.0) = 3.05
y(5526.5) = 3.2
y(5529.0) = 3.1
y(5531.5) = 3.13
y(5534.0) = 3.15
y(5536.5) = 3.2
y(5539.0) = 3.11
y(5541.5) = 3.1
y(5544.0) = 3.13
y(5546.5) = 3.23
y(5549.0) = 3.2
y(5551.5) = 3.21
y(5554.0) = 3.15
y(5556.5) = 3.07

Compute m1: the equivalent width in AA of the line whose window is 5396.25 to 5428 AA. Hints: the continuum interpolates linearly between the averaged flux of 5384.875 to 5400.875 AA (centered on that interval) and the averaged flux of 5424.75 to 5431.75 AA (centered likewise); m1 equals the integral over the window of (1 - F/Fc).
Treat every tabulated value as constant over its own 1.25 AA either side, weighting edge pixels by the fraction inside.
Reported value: 0.4 AA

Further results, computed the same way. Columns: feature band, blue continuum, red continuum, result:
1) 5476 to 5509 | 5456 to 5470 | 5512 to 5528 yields -0.6 AA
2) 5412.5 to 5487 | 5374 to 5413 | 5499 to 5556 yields 0.8 AA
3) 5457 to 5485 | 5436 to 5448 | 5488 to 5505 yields 0.8 AA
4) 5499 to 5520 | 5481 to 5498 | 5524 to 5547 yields 0.3 AA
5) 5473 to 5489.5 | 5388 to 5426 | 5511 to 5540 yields 0.1 AA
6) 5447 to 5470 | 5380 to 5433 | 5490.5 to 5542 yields 0.3 AA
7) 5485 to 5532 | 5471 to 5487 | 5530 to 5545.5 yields 0.3 AA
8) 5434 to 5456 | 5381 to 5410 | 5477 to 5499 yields -0.3 AA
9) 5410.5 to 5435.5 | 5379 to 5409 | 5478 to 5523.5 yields 0.4 AA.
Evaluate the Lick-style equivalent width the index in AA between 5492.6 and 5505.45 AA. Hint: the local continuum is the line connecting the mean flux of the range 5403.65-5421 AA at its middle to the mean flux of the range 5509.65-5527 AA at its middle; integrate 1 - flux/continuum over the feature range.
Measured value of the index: -0.2 AA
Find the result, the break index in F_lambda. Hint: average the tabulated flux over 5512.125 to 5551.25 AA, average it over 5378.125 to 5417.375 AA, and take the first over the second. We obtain 0.97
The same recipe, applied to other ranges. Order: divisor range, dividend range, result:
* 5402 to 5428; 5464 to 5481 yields 0.98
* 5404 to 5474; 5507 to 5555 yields 0.99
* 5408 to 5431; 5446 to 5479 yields 0.98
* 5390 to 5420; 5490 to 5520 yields 0.98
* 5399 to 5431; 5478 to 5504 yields 0.99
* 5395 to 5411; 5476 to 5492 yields 0.98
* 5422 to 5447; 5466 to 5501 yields 0.97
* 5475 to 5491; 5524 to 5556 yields 1.01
